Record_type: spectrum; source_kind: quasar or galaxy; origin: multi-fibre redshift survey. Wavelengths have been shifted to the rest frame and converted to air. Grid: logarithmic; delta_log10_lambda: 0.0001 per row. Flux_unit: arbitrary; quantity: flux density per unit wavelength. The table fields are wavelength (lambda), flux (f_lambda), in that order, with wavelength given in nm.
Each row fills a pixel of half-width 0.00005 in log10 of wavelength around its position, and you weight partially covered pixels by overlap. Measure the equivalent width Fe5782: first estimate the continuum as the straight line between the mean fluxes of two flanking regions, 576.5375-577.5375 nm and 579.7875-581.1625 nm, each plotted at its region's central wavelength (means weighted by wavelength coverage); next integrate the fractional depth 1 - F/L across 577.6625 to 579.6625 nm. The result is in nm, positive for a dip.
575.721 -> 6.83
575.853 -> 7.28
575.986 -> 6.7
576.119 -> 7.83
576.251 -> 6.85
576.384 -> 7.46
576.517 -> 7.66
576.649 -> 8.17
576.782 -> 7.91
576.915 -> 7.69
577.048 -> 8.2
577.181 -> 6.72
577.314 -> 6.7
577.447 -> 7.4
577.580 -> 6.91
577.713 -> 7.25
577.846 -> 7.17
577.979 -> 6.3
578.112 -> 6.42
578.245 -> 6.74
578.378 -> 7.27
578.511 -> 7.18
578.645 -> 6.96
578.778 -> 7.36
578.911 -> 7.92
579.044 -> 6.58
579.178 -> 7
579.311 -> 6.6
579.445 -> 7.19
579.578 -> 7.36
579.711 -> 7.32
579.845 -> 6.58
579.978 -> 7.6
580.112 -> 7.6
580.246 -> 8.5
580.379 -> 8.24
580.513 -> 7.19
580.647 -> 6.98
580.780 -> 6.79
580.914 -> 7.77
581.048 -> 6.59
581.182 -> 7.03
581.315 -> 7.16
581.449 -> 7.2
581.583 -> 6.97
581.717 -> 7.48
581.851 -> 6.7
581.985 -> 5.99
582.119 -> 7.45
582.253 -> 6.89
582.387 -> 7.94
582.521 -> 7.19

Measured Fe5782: 0.117 nm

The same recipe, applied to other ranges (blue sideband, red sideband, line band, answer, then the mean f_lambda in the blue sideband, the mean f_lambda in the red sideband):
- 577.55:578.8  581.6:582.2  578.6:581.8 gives -0.15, 6.94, 6.91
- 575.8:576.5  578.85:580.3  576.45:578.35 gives 0.01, 7.25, 7.28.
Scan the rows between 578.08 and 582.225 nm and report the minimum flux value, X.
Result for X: 5.99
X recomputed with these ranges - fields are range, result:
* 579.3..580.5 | 6.58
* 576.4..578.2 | 6.3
